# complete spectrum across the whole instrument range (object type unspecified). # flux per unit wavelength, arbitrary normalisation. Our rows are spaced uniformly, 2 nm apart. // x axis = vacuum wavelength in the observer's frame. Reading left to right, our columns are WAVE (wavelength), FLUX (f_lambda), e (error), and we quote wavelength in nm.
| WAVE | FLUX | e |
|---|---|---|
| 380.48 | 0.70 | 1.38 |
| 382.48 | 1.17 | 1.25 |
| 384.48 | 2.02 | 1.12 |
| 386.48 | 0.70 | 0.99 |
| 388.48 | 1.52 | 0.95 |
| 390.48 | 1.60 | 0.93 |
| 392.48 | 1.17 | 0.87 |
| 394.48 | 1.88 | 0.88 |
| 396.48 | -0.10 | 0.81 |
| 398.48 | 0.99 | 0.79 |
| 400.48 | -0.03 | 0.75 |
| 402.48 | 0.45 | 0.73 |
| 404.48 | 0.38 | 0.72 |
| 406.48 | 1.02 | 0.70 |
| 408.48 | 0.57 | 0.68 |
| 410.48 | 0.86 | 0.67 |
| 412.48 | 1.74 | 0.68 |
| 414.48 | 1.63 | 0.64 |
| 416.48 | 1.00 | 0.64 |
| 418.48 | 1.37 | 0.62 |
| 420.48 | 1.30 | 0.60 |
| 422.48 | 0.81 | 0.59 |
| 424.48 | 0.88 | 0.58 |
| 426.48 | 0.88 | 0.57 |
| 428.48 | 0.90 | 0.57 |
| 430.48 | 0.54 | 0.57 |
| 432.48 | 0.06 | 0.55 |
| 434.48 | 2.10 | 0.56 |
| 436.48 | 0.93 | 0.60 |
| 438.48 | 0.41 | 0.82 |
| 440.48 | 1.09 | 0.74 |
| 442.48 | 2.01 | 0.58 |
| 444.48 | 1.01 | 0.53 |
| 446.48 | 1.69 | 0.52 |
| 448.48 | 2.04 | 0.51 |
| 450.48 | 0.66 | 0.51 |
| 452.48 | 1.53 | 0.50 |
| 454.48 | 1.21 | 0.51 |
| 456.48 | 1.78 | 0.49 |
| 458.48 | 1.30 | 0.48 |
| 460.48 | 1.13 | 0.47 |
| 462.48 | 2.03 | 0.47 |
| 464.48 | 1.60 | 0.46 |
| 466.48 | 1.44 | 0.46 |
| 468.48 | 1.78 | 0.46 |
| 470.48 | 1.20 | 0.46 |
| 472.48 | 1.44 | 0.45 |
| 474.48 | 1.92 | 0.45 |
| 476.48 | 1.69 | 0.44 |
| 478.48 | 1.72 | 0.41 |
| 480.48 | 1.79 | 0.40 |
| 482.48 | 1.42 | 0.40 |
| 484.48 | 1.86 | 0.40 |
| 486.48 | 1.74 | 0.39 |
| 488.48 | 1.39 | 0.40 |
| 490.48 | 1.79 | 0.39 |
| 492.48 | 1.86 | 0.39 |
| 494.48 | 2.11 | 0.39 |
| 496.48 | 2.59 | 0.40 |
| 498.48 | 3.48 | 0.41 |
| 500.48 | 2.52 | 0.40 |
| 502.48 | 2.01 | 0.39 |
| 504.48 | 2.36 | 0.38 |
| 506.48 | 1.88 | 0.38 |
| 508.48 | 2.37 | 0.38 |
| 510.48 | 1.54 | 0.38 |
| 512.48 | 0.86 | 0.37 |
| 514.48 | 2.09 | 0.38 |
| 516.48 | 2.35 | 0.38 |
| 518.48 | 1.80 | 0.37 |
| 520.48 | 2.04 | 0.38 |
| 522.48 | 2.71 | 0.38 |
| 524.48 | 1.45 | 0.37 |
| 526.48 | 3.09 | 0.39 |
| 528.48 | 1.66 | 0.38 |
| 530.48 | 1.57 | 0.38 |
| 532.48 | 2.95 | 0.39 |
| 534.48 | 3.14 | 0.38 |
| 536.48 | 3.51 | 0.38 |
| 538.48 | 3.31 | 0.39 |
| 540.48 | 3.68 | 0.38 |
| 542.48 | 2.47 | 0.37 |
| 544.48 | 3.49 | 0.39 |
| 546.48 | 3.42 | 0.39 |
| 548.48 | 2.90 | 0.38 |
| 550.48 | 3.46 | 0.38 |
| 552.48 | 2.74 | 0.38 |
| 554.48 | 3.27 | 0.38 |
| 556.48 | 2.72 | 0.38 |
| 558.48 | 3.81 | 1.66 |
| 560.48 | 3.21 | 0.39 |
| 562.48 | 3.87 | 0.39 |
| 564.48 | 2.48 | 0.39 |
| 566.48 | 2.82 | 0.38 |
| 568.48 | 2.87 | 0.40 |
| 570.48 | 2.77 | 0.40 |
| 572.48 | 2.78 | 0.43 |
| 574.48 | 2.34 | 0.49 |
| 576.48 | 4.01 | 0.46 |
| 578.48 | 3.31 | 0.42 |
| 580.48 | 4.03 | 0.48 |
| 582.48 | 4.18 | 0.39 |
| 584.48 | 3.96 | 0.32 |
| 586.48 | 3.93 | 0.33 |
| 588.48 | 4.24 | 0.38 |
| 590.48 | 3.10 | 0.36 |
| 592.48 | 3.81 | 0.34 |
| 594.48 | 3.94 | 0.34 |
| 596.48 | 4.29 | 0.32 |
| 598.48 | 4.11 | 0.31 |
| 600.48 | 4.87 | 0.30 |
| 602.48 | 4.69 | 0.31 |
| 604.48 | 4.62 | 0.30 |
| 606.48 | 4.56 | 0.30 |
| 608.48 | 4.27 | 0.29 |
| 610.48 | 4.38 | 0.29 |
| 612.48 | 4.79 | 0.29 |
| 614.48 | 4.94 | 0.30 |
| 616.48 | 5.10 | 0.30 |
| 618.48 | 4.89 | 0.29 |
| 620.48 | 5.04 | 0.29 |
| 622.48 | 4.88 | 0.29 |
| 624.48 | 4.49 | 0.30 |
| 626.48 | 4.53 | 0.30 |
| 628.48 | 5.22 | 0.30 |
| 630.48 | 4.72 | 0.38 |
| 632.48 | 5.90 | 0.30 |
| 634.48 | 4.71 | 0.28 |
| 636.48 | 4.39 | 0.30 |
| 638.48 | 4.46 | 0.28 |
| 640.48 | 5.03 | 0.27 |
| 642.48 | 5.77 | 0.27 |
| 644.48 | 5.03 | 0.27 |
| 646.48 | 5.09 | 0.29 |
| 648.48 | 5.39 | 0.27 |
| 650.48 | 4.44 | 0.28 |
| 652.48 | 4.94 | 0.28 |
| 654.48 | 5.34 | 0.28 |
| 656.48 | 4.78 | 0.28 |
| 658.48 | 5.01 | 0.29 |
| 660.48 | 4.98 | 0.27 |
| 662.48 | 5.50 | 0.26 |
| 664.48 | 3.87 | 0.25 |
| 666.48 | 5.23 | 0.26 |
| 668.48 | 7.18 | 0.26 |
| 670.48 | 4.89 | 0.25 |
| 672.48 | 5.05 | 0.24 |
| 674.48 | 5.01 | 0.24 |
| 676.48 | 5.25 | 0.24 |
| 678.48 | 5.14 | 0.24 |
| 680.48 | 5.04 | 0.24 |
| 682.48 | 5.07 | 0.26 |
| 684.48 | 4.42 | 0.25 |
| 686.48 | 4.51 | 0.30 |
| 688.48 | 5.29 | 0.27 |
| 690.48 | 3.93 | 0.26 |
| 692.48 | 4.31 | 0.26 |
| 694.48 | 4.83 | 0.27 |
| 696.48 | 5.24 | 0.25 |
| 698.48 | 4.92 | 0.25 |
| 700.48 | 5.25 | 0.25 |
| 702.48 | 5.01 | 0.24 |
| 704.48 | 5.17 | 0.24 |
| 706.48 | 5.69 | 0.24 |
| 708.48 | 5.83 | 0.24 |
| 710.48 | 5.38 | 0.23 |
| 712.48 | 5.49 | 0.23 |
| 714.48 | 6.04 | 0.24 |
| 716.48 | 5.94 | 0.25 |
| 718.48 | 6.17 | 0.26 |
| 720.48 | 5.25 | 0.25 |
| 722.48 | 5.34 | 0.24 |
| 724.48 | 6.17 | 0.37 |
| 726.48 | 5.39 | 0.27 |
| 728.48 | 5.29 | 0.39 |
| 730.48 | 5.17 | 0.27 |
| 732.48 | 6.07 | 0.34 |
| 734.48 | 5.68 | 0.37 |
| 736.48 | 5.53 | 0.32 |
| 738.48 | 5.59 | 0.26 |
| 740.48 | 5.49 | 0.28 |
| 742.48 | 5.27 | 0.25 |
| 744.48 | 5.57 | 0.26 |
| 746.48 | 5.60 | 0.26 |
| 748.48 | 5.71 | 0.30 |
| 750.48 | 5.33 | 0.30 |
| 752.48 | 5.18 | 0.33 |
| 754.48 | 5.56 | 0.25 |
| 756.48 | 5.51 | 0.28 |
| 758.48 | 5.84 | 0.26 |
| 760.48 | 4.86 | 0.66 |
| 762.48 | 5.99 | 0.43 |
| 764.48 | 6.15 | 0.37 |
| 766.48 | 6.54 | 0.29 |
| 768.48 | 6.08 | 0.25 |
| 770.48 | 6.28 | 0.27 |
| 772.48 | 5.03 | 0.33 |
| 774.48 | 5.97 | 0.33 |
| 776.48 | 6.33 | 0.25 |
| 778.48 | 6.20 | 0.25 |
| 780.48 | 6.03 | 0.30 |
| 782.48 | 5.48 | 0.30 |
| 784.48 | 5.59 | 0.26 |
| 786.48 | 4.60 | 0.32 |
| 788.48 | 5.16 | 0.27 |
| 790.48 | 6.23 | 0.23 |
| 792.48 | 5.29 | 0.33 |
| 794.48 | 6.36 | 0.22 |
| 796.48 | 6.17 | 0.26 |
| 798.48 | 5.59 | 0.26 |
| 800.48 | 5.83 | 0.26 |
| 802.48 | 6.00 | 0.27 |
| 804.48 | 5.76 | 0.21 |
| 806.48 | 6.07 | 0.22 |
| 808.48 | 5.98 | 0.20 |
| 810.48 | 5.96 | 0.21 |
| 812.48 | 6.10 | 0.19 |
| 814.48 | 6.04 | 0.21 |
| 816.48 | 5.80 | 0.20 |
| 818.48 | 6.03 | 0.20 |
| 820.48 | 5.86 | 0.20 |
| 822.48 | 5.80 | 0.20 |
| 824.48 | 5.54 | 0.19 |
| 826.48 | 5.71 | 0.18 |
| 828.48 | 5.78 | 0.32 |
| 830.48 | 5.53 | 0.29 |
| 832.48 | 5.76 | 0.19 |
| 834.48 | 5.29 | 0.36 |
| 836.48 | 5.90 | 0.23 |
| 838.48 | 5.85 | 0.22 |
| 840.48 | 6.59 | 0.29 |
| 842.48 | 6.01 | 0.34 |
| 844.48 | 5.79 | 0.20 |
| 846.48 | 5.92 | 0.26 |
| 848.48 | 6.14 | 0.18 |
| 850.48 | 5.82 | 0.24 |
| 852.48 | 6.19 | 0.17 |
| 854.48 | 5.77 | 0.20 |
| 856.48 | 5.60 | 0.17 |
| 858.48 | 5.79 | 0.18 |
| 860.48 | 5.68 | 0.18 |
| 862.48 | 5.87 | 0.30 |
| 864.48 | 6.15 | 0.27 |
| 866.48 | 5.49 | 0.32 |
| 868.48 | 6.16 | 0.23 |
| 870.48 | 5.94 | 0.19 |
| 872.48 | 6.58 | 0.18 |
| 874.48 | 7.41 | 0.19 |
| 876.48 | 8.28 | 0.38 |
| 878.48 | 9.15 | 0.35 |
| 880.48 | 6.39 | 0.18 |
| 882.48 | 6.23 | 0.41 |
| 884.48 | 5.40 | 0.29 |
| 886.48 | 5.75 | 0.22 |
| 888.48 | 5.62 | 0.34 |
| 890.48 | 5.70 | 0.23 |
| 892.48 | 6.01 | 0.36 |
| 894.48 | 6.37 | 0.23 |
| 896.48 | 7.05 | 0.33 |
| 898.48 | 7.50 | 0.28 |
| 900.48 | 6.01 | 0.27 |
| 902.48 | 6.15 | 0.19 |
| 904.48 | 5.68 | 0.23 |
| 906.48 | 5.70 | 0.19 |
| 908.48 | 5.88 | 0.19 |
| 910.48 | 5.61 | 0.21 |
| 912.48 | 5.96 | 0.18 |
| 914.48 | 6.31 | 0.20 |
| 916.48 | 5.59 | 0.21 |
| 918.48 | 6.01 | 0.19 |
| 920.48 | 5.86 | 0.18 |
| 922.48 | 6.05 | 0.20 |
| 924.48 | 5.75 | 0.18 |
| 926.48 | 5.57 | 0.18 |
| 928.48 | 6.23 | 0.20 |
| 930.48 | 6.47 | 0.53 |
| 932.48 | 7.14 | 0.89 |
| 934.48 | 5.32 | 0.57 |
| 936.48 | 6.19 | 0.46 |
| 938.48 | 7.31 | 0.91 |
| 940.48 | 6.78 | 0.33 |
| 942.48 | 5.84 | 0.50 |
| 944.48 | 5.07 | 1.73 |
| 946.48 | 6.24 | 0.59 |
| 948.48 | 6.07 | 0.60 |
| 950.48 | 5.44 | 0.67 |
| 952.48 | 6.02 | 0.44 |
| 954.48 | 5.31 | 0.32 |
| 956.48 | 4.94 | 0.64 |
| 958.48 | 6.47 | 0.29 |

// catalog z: 0.33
